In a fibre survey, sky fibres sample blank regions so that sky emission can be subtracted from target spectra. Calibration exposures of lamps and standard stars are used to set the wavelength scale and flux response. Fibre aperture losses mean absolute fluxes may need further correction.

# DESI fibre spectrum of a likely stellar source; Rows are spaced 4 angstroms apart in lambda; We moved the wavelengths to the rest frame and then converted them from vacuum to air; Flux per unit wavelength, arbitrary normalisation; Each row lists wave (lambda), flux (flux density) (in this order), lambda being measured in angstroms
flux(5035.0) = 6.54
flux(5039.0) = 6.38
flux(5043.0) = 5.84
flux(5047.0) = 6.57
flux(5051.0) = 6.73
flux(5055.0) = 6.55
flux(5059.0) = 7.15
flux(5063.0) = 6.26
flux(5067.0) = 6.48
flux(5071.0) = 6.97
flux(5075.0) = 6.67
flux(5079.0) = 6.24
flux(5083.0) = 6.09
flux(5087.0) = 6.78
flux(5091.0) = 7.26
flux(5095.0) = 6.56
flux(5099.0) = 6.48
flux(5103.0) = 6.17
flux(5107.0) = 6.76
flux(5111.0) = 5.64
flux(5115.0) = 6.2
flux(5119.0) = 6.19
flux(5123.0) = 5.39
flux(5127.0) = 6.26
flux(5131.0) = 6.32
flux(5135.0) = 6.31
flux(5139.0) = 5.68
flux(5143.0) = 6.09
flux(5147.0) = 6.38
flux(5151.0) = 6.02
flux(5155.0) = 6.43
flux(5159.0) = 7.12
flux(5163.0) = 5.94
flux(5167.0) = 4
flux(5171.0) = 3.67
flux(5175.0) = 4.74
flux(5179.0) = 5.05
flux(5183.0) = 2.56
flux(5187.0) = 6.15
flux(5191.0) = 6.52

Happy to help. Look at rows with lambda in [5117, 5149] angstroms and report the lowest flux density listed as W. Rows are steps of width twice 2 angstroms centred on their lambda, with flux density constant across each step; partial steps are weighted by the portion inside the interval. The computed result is 5.39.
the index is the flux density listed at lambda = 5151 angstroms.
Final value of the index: 6.02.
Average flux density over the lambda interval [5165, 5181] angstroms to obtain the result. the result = 4.37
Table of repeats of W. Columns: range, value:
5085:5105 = 6.17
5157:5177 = 3.67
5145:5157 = 6.02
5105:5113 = 5.64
